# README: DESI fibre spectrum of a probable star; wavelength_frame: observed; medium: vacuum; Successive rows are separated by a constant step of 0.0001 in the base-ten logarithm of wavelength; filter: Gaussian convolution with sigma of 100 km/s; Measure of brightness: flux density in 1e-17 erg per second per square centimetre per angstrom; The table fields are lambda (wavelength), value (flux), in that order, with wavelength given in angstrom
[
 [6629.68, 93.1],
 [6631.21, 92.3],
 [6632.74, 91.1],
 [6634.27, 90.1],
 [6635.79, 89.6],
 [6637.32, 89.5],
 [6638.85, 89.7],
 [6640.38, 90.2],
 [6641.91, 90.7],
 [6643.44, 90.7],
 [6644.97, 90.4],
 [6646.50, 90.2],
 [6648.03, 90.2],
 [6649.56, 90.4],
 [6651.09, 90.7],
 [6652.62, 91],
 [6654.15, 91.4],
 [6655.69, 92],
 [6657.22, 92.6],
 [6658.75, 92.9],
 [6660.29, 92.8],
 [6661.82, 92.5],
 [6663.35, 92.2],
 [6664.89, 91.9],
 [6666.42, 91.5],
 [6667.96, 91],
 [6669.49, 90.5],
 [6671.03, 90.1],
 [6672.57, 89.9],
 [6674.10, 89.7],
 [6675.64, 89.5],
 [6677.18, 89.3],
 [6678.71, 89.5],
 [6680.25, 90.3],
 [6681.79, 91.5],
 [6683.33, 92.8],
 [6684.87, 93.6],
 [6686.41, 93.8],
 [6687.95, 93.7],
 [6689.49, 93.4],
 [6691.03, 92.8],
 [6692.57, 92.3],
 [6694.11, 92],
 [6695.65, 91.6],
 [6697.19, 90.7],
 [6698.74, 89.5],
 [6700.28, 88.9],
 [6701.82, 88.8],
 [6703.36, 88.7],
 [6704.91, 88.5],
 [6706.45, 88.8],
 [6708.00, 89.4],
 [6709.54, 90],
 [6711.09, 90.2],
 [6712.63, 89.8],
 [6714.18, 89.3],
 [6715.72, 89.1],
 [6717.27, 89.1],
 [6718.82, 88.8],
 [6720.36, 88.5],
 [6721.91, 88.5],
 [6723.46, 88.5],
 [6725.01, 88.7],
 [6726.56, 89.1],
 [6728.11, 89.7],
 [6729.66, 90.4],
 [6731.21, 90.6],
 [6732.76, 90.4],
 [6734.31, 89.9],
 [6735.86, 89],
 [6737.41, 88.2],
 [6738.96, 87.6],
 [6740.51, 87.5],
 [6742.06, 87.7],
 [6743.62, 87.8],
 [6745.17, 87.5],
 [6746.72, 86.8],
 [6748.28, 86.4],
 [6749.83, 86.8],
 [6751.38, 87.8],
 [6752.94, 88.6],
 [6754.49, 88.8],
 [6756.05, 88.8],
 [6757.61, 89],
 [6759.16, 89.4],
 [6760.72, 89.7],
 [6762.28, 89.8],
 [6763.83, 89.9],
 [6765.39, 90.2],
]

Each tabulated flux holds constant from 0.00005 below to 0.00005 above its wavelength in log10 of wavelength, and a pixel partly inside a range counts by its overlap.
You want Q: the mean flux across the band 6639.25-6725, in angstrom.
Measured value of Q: 90.6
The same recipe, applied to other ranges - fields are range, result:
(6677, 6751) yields 89.7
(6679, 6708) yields 91.1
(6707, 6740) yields 89.3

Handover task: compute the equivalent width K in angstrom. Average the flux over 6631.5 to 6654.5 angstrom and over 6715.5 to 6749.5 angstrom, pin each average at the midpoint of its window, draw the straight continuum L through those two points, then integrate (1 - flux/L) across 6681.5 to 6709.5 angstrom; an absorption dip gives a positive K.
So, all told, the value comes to -0.55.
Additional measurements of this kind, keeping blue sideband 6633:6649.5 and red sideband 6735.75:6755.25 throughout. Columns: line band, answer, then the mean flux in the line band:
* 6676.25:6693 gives -0.5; 92.1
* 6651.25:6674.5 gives -0.5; 91.5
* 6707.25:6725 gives -0.2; 89.2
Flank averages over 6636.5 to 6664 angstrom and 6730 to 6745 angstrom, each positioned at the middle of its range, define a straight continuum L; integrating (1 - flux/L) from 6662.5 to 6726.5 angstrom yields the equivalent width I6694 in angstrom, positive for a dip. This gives -0.34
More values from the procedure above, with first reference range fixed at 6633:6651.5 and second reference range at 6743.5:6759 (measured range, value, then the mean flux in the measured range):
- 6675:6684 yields -0.10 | 90.5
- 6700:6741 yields -0.25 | 89.1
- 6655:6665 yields -0.29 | 92.5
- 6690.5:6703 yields -0.23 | 90.8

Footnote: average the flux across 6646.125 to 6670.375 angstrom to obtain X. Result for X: 91.5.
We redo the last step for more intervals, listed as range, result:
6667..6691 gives 91.3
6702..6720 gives 89.2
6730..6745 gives 88.8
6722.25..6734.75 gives 89.6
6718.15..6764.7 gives 88.7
